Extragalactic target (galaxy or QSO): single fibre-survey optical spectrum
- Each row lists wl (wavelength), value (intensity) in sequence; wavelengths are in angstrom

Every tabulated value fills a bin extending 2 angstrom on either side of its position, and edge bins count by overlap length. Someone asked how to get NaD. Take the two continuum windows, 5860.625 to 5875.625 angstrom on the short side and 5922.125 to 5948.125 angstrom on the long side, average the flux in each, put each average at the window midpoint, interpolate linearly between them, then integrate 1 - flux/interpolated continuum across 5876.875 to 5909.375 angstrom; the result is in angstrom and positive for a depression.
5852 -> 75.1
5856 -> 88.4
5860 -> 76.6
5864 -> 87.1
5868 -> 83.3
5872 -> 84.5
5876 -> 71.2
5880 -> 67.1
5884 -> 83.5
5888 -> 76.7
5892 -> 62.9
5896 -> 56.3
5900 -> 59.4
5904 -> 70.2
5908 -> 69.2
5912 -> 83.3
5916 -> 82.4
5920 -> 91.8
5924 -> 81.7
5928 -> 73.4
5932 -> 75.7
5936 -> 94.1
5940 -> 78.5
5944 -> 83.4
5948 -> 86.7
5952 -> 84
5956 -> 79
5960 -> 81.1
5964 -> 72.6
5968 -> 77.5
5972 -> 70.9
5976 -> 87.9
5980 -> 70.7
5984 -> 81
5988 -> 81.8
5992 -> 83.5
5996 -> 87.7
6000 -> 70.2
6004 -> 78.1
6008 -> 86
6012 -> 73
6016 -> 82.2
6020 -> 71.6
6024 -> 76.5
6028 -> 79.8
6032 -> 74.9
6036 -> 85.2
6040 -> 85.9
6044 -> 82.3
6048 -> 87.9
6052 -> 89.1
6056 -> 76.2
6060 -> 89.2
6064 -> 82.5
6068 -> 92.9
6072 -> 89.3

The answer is 5.5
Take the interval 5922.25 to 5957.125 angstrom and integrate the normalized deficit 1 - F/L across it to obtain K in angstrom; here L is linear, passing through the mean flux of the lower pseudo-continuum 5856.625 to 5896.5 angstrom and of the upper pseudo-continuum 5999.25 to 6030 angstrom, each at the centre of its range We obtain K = -2.4 angstrom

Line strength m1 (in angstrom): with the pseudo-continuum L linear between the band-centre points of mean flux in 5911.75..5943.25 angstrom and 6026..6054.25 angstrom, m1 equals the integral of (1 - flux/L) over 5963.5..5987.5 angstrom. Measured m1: 1.6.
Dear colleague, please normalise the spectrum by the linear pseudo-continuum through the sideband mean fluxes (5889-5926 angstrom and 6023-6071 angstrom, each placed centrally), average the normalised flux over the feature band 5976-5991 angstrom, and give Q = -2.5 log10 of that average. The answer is -0.01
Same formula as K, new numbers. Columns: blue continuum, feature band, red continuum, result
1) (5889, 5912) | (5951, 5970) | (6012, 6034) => -2.0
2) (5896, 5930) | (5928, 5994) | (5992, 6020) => -2.6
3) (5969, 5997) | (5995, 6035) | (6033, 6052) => 2.4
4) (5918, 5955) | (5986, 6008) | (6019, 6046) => 0.1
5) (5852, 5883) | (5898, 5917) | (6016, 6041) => 1.7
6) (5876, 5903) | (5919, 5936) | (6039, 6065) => -2.3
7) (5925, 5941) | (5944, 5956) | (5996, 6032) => -0.6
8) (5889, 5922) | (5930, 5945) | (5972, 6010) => -1.5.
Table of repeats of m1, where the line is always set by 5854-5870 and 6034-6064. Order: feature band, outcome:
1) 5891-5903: 3.4 angstrom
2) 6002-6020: 1.2 angstrom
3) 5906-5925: 0.6 angstrom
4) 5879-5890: 1.0 angstrom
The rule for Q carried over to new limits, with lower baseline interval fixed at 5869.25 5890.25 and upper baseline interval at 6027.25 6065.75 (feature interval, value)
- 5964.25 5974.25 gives 0.085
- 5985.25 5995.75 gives -0.029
